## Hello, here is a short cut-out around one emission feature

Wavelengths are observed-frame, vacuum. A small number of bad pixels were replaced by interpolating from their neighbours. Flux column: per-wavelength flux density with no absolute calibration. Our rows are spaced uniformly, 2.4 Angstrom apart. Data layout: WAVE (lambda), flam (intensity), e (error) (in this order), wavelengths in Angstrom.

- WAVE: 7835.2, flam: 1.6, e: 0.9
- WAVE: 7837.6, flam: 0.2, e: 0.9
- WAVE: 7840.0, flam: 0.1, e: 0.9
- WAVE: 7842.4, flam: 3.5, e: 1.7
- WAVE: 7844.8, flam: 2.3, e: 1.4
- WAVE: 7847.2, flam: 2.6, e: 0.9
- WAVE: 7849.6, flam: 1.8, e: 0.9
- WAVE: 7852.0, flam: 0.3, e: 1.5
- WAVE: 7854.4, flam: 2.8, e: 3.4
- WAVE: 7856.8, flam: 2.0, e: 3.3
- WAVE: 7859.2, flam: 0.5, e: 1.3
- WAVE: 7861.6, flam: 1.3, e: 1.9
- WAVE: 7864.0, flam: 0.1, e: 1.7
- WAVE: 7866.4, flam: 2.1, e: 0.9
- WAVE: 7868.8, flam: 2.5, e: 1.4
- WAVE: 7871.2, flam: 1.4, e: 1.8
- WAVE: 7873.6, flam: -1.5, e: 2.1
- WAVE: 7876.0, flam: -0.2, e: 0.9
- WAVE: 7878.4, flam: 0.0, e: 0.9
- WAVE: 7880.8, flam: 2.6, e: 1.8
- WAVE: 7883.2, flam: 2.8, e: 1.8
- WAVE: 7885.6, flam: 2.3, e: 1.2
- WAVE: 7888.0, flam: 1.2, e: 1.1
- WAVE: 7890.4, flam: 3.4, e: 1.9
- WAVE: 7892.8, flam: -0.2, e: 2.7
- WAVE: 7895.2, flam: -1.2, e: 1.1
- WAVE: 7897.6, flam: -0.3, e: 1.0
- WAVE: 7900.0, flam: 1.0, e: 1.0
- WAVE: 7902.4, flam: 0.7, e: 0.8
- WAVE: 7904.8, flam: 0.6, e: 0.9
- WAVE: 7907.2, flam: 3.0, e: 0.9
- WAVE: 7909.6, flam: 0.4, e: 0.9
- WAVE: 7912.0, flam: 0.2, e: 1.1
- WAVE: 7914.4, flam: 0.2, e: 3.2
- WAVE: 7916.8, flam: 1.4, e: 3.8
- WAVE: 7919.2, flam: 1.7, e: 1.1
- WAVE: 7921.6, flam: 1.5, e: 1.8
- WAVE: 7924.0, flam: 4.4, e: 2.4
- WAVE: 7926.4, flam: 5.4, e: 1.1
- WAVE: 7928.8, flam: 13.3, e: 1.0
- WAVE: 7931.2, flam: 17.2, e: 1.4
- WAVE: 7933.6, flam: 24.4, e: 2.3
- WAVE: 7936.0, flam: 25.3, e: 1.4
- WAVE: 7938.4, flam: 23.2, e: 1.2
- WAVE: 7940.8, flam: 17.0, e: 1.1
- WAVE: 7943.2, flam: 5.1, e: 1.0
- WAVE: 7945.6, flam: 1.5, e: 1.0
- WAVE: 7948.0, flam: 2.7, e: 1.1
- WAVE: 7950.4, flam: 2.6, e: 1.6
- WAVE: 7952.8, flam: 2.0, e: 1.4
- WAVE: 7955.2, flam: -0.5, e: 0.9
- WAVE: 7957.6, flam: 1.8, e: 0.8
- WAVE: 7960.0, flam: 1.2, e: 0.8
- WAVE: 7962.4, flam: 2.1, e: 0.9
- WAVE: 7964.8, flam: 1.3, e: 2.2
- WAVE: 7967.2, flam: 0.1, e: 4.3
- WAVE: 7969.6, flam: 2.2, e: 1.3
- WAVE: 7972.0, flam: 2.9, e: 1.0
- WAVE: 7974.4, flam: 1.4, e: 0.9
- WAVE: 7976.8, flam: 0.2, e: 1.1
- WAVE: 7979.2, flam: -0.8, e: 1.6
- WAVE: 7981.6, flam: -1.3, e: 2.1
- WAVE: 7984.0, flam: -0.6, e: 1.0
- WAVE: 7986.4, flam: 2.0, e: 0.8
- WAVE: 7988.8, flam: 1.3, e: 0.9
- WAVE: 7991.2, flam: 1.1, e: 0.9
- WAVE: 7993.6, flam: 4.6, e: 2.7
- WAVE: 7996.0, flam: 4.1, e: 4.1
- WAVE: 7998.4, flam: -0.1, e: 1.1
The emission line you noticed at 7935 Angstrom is [O II] 3727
